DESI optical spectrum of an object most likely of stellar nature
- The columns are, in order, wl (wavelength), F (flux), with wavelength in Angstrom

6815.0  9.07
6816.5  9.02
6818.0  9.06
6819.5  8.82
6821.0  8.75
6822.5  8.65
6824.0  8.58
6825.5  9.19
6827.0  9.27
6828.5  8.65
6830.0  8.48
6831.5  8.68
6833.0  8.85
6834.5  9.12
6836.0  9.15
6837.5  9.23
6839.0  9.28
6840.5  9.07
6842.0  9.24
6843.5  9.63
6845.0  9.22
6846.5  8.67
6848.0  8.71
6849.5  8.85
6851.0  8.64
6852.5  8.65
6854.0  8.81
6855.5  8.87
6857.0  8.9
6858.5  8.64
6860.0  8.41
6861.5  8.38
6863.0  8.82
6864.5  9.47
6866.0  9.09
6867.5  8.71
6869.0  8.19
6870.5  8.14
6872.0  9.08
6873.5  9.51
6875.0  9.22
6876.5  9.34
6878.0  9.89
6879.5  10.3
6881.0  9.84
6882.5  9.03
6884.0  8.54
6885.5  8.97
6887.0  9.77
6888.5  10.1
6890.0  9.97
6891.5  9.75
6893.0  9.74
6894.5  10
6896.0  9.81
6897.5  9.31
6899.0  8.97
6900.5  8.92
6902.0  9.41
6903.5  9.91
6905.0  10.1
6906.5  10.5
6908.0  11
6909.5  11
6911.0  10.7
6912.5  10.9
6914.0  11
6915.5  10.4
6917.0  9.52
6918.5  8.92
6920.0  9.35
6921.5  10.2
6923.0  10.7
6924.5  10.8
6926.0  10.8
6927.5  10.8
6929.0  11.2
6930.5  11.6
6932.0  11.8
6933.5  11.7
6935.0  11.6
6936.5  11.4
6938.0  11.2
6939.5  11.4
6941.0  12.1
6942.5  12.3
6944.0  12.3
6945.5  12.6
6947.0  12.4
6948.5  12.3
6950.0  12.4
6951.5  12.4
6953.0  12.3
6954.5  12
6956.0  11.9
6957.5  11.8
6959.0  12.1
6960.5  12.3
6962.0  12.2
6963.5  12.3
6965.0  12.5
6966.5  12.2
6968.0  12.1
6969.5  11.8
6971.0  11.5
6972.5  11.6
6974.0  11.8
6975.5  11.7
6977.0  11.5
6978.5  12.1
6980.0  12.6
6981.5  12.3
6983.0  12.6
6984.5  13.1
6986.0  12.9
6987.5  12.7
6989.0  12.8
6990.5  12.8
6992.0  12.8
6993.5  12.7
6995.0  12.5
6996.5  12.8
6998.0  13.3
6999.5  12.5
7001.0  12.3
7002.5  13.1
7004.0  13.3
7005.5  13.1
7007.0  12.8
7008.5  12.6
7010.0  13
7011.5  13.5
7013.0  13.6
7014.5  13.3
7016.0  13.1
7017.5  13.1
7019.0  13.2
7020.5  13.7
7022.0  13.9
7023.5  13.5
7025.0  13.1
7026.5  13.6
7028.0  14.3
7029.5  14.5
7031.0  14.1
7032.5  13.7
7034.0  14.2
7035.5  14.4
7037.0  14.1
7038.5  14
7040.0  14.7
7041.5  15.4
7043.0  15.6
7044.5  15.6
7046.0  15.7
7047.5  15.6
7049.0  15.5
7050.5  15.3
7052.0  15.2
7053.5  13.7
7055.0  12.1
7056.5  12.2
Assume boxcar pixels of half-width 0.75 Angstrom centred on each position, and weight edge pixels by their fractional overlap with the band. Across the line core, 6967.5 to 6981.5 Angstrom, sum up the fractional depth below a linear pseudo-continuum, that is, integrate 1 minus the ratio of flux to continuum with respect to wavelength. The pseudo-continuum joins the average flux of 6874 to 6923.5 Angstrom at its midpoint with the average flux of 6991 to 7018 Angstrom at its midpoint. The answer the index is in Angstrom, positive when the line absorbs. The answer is 0.2 Angstrom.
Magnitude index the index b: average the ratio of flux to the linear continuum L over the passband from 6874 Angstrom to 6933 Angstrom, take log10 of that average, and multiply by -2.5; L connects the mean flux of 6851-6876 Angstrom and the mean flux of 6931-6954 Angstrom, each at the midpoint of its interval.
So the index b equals 0.04 mag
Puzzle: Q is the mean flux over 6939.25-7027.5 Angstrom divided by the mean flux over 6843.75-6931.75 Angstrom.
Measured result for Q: 1.3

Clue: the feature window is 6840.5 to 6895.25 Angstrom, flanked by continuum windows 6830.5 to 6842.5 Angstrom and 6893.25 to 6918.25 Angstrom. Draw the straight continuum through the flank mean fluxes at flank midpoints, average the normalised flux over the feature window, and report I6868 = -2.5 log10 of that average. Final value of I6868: 0.044 mag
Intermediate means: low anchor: 9.06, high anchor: 10.1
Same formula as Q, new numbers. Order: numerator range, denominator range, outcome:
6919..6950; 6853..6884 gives 1.27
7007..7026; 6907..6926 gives 1.28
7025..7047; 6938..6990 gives 1.19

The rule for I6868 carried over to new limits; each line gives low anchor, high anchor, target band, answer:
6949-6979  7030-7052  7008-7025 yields 0.05 mag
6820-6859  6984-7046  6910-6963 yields 0.01 mag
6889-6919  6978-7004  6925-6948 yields -0.06 mag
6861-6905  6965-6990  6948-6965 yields -0.06 mag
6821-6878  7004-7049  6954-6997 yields 0.02 mag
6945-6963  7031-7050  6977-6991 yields 0.05 mag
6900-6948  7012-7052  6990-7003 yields 0.04 mag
